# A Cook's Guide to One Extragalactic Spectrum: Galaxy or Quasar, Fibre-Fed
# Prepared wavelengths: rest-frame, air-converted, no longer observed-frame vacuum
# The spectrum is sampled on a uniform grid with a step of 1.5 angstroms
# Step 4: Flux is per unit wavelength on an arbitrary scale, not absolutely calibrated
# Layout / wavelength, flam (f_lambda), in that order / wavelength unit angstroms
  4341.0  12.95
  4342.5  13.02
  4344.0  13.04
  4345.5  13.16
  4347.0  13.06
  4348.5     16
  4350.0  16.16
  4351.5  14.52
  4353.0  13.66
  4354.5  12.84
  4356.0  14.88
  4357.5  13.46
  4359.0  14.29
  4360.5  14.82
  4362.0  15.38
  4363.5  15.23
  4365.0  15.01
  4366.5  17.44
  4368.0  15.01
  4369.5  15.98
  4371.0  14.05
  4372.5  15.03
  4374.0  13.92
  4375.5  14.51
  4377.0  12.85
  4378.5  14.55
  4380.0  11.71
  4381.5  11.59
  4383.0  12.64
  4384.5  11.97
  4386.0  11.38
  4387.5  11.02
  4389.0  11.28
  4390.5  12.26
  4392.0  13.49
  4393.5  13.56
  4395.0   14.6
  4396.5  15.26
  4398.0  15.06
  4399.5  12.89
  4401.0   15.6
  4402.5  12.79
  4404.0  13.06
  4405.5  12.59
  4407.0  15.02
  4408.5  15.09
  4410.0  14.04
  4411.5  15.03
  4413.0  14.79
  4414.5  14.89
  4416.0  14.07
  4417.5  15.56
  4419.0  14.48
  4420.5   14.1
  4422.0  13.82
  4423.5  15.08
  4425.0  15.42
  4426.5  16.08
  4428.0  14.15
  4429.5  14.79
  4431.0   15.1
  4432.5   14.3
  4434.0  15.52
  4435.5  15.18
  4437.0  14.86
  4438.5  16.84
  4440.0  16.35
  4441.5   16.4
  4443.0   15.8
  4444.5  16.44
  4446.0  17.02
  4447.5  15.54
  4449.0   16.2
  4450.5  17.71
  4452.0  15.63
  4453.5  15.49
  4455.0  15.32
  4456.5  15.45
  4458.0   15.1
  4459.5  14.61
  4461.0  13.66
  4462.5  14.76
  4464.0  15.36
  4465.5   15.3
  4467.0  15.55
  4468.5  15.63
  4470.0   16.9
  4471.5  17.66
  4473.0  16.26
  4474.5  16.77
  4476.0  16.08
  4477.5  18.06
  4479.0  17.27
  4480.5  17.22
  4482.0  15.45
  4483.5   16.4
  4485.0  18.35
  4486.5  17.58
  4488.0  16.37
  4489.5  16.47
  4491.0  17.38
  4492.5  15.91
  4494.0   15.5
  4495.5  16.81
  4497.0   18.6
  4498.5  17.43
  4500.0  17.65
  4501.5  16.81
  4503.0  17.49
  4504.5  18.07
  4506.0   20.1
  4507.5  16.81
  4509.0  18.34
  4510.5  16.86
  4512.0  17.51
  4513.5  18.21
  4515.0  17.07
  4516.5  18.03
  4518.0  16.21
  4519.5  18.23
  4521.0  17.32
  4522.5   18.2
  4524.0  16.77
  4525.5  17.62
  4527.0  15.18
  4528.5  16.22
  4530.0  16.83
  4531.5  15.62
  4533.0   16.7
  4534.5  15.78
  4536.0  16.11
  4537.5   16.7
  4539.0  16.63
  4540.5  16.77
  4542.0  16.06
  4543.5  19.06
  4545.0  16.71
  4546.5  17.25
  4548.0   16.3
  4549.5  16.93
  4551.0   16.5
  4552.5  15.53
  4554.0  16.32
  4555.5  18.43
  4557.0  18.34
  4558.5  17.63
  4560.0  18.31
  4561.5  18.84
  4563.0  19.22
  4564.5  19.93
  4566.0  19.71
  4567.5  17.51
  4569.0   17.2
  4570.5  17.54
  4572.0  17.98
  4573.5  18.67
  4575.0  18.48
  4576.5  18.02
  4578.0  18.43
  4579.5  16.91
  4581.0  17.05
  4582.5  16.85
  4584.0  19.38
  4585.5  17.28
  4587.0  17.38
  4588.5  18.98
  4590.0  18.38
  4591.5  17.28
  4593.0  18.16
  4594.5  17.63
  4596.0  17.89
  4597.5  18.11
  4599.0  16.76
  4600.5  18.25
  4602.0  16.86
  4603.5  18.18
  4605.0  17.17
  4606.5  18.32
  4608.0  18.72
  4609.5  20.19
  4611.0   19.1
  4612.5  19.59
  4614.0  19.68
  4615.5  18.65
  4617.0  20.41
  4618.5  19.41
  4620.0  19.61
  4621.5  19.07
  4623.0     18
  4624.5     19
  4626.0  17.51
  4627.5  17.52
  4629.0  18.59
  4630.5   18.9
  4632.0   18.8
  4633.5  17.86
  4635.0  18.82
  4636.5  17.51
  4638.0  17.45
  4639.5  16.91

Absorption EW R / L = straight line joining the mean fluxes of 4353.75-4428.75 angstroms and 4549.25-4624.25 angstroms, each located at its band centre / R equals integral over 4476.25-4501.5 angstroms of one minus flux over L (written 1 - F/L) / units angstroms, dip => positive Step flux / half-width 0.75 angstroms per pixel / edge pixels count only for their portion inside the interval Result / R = -1.4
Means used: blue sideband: 14.1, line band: 17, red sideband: 18.2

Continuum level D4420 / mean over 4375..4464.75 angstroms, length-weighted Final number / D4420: 14.5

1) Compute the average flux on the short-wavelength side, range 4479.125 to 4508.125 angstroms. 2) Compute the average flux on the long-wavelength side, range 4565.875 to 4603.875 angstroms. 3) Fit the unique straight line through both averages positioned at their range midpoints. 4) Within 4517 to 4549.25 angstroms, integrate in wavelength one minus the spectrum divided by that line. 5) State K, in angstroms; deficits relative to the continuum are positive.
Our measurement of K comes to 1.3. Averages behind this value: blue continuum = 17.2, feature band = 16.8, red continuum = 17.8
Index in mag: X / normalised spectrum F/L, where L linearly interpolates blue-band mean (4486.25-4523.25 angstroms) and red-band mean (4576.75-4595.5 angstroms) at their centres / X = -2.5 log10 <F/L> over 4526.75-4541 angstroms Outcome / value 0.081 mag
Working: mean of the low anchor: 17.4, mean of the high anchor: 17.8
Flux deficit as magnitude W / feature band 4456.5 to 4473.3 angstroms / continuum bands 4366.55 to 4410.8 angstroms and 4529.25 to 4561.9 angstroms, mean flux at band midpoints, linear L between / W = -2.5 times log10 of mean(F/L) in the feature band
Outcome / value -0.02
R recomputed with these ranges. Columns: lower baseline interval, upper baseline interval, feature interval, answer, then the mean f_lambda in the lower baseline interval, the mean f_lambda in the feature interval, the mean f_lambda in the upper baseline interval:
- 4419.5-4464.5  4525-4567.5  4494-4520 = -1.7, 15.4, 17.6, 17.2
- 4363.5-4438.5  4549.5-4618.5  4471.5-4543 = -2.5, 14.2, 17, 18.1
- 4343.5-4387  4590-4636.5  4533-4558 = 0.6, 14.1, 16.8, 18.5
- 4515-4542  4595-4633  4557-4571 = -0.8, 16.7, 18.4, 18.6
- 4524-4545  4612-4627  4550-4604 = -0.2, 16.6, 17.9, 19.1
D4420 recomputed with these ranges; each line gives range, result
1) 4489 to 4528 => 17.3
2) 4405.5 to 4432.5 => 14.7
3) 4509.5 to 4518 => 17.4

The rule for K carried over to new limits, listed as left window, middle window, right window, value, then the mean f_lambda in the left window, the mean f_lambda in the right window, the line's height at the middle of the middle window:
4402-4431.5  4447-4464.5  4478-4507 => 0.5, 14.5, 17.2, 15.9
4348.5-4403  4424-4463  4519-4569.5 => -0.7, 13.9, 17.2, 15.3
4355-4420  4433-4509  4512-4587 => -3.3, 14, 17.4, 15.8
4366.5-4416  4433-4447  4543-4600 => -1.1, 13.7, 17.8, 14.8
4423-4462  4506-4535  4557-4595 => -0.1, 15.5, 18.1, 17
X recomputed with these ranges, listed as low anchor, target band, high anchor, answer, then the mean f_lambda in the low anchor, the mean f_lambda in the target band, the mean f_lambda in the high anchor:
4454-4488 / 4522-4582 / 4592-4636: 0.008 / 16.1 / 17.3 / 18.5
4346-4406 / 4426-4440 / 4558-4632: -0.014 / 13.9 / 15.2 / 18.3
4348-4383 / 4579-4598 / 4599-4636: 0.021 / 14.4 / 17.8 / 18.6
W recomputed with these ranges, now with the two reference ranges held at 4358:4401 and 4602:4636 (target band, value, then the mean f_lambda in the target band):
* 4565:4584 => -0.008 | 17.9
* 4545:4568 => -0.018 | 17.8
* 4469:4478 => -0.075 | 16.9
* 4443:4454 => -0.071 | 16.3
